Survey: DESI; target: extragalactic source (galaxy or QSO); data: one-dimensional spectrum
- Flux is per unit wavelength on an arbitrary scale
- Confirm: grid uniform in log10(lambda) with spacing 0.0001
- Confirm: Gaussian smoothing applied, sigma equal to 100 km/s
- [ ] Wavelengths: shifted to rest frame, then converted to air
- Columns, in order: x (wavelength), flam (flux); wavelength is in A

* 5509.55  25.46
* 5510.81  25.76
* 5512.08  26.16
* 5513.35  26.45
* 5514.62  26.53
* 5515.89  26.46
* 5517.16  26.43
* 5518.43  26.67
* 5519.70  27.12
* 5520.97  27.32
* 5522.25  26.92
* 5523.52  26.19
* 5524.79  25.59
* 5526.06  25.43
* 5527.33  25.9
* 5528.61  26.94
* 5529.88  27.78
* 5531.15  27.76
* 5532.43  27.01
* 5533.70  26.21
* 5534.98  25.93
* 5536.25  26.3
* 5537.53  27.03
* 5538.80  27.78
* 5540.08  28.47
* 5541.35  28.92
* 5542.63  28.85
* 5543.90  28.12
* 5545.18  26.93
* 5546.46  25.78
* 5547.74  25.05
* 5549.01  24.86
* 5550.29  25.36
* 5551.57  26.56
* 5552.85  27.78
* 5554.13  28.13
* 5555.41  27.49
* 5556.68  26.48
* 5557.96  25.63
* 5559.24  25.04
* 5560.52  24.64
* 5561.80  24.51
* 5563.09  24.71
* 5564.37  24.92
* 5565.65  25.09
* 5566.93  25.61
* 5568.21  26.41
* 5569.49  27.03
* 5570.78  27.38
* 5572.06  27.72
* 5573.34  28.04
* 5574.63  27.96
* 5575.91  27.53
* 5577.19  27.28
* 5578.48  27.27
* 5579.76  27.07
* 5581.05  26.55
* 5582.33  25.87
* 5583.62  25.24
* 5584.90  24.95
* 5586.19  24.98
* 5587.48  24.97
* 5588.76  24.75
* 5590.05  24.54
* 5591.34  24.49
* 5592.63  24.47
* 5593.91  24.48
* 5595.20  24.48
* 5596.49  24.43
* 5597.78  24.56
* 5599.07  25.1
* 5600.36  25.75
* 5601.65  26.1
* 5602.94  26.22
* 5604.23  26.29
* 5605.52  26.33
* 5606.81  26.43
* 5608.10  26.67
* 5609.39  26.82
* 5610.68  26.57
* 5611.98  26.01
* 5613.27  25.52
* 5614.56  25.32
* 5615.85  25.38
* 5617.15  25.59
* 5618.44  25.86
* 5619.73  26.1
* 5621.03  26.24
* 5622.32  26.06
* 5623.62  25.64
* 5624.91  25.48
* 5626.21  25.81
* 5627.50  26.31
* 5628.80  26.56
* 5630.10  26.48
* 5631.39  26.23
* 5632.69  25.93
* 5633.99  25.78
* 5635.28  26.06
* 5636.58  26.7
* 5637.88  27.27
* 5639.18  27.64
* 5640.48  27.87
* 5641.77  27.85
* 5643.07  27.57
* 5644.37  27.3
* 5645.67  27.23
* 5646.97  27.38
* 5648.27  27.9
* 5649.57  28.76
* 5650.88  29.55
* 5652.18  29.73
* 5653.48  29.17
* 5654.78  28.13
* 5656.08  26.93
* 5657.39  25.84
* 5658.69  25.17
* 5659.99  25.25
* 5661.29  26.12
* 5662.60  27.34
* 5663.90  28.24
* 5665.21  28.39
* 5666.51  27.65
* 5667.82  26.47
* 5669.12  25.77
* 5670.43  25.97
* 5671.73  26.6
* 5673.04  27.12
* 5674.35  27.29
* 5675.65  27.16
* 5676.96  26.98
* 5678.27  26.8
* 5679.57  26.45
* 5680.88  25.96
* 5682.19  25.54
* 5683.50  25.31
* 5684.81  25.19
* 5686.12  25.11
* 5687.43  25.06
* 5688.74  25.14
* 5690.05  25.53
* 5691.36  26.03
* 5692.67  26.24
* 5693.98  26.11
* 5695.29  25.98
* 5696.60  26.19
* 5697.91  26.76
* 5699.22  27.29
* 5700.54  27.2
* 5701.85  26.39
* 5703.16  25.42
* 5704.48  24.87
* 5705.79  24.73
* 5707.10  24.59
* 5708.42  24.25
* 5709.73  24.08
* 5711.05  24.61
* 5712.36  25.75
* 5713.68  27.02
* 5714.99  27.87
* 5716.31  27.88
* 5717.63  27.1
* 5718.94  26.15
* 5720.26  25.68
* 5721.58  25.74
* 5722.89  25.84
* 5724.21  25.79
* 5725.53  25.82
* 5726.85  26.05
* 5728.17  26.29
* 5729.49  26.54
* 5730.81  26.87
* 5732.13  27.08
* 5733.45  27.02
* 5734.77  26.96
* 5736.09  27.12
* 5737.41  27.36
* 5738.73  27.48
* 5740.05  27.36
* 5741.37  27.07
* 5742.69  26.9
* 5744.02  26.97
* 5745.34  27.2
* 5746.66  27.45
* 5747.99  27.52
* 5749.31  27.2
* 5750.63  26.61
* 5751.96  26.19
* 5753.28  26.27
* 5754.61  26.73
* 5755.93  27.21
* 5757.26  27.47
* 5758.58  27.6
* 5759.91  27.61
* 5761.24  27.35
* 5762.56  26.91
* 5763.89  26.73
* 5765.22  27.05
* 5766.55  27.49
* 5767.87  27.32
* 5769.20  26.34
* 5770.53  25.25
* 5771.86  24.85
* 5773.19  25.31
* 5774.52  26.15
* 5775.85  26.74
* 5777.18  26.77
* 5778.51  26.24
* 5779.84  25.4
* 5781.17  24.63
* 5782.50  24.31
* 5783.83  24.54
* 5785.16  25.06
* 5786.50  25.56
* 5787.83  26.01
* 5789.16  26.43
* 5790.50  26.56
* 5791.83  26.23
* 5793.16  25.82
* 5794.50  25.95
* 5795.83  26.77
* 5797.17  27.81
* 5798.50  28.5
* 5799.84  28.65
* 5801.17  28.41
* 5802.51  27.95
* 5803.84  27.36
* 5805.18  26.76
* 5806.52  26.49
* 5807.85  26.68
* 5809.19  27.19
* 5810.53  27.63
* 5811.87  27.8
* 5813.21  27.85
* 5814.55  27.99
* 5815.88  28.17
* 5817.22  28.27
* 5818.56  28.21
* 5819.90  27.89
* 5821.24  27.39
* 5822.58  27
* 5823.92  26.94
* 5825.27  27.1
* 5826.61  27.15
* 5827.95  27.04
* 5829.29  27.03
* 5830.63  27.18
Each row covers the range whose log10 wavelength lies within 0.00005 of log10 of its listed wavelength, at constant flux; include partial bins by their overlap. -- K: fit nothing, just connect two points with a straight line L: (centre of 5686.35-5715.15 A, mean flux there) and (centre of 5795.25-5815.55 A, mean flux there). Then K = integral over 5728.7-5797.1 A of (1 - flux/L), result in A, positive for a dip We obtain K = 0.7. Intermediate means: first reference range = 25.7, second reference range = 27.6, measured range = 26.5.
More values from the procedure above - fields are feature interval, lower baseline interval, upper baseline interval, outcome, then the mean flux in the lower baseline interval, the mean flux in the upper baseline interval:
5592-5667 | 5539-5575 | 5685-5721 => -0.9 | 26.6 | 25.9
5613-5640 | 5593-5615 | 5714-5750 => -0.2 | 25.7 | 26.8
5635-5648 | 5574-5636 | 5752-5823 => -0.7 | 25.8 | 26.8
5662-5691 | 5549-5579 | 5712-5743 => 0.2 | 26.4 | 26.7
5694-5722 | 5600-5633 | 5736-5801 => 0.4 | 26.1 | 26.6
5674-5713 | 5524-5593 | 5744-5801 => 1.0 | 26.4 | 26.5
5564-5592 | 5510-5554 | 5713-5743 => 0.6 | 26.7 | 26.7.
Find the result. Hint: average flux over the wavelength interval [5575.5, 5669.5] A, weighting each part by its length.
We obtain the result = 26.4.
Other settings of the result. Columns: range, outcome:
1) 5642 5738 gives 26.5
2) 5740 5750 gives 27.2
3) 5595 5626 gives 25.8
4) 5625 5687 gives 26.9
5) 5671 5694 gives 26.1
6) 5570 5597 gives 25.9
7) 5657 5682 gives 26.7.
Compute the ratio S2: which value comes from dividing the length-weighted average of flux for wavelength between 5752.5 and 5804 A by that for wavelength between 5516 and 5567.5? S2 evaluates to 1.00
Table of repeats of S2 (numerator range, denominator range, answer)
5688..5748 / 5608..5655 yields 0.98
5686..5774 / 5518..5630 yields 1.01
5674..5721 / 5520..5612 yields 0.99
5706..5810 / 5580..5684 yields 1.01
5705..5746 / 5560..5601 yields 1.03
